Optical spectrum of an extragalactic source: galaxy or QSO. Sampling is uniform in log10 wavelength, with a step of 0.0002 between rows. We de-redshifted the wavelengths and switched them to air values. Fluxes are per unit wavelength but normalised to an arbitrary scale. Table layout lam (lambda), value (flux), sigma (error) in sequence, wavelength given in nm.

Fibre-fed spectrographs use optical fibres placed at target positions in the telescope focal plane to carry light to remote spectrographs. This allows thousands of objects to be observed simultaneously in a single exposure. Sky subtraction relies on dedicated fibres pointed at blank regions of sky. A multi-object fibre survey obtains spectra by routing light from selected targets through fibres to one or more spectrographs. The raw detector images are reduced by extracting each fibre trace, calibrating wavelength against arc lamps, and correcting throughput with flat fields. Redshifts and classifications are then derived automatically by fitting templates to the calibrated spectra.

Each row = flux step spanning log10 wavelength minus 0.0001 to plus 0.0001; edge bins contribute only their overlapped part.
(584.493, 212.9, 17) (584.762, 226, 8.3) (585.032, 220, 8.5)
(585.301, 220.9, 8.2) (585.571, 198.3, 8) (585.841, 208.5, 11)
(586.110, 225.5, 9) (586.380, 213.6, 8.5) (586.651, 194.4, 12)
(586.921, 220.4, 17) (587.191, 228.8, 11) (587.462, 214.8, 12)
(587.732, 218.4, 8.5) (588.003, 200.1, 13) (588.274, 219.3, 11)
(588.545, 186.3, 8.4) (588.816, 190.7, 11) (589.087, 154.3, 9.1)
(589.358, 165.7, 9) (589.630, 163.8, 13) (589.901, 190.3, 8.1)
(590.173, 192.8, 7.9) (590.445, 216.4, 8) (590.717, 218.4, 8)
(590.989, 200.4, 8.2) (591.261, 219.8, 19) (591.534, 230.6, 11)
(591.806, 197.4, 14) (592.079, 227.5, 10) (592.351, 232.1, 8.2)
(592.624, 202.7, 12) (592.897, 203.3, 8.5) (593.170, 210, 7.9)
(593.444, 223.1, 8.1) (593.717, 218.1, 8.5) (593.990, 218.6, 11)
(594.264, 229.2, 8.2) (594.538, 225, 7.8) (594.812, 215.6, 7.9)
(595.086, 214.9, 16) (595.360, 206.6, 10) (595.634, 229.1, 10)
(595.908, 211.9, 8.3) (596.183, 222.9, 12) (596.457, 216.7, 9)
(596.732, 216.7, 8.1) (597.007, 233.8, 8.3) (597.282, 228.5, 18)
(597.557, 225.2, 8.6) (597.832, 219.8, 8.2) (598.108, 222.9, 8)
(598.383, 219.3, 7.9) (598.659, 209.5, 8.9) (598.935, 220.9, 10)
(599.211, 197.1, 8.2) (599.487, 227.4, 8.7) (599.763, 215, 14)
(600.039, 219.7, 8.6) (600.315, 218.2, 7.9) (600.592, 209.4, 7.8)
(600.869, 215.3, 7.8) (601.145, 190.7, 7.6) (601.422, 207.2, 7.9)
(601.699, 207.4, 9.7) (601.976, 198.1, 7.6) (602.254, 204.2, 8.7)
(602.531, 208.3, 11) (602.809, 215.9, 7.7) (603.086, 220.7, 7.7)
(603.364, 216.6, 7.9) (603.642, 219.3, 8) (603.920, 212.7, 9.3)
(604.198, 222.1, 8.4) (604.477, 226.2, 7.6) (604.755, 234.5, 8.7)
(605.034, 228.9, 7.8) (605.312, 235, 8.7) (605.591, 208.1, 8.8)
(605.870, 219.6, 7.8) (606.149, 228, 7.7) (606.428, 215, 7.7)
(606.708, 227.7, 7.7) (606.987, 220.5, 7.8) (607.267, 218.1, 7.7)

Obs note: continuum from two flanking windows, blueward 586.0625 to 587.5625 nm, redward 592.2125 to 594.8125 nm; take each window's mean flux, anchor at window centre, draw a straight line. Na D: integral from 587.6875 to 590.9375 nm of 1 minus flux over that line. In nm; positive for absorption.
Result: 0.36 nm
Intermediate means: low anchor 216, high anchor 218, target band 193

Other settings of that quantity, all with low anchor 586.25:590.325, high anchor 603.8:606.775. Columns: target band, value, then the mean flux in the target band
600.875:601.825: 0.06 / 204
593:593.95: -0.05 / 217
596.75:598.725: -0.10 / 223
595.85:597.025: -0.06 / 220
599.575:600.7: 0.00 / 216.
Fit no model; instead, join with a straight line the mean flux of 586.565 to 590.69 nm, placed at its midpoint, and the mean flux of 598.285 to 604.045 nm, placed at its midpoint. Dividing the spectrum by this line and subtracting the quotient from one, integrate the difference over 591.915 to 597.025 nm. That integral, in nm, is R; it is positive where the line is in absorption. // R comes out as -0.35 nm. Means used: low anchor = 198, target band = 218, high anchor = 212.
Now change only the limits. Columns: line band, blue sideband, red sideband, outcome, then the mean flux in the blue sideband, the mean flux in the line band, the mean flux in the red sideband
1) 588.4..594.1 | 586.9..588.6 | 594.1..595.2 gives 0.38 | 213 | 203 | 221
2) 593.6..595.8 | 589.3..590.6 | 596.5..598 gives -0.09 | 187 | 220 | 224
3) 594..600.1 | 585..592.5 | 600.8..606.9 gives -0.22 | 206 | 219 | 217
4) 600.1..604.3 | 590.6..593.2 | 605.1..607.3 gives 0.17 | 214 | 211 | 222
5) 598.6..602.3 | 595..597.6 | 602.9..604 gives 0.15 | 221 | 210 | 218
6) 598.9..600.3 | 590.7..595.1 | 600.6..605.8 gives 0.00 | 217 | 216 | 215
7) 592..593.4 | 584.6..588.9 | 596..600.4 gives 0.00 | 212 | 215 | 220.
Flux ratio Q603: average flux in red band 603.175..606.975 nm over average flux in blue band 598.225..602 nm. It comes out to 1.05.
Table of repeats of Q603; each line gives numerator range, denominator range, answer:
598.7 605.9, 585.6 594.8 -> 1.04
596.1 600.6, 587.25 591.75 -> 1.10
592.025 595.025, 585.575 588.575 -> 1.03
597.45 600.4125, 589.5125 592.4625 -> 1.05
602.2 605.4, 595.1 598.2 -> 1.00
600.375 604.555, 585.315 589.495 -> 1.04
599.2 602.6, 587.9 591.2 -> 1.09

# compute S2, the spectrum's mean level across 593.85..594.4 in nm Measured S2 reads 224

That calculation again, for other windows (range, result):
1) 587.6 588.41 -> 212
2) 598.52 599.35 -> 209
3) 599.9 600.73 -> 216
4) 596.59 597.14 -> 225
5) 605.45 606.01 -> 214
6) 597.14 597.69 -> 227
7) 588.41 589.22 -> 177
